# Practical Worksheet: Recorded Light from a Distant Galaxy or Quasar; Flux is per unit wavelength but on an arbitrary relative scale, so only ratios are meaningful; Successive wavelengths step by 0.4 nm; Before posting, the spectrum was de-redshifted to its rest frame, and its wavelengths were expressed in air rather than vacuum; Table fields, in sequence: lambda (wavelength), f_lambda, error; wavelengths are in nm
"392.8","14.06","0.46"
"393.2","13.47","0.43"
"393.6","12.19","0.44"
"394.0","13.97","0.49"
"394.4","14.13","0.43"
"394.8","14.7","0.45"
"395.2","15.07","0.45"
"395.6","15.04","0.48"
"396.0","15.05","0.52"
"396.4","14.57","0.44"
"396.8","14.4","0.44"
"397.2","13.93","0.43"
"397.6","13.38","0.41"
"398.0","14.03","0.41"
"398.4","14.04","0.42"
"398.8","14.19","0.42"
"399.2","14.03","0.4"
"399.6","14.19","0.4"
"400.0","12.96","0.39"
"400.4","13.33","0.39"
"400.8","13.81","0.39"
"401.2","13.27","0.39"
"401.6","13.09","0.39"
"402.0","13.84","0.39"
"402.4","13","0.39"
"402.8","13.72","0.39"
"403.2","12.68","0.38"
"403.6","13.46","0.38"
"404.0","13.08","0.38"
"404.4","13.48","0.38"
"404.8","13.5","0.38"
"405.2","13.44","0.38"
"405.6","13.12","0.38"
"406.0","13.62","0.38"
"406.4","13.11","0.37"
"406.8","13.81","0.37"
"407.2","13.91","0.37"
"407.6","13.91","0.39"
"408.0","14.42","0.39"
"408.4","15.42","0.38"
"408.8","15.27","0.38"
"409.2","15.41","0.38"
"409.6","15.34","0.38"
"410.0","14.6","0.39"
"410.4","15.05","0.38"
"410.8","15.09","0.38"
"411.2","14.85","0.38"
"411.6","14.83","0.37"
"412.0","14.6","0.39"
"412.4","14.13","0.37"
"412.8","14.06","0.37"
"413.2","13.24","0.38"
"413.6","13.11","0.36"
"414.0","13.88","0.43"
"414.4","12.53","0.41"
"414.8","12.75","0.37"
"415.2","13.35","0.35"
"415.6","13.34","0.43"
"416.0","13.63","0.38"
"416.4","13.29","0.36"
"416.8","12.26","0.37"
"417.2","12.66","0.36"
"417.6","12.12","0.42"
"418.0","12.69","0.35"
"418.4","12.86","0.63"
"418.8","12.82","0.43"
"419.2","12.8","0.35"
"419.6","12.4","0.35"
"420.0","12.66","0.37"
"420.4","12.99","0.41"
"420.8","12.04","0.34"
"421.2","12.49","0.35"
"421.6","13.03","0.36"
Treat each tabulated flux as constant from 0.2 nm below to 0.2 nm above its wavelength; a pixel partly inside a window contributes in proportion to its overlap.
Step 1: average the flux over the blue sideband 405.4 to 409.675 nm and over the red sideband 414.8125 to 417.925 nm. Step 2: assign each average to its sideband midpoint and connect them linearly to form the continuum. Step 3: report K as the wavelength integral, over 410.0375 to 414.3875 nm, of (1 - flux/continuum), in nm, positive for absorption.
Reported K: -0.21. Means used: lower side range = 14.3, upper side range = 12.9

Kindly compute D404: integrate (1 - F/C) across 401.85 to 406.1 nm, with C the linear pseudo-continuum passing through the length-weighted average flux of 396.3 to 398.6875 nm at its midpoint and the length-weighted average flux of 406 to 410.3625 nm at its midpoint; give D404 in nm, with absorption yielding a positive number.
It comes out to 0.29 nm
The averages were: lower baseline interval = 14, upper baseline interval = 14.5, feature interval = 13.3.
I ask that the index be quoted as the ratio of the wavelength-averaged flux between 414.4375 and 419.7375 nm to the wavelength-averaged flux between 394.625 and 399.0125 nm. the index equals 0.89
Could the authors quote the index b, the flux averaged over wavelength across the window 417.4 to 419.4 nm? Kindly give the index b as 12.7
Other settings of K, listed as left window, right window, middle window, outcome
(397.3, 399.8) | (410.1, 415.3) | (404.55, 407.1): 0.10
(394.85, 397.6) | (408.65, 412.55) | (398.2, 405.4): 0.59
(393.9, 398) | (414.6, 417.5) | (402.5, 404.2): 0.08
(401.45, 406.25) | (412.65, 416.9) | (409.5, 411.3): -0.23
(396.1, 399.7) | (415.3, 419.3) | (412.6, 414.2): -0.06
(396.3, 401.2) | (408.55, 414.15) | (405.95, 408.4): 0.07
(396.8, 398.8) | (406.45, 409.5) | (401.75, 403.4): 0.11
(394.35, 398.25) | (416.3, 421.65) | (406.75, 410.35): -0.34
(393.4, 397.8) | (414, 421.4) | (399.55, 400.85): 0.04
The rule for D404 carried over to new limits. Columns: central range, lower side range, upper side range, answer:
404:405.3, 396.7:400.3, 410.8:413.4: 0.062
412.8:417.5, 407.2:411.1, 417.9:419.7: 0.150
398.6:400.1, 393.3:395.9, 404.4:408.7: 0.016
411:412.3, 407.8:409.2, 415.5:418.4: -0.042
